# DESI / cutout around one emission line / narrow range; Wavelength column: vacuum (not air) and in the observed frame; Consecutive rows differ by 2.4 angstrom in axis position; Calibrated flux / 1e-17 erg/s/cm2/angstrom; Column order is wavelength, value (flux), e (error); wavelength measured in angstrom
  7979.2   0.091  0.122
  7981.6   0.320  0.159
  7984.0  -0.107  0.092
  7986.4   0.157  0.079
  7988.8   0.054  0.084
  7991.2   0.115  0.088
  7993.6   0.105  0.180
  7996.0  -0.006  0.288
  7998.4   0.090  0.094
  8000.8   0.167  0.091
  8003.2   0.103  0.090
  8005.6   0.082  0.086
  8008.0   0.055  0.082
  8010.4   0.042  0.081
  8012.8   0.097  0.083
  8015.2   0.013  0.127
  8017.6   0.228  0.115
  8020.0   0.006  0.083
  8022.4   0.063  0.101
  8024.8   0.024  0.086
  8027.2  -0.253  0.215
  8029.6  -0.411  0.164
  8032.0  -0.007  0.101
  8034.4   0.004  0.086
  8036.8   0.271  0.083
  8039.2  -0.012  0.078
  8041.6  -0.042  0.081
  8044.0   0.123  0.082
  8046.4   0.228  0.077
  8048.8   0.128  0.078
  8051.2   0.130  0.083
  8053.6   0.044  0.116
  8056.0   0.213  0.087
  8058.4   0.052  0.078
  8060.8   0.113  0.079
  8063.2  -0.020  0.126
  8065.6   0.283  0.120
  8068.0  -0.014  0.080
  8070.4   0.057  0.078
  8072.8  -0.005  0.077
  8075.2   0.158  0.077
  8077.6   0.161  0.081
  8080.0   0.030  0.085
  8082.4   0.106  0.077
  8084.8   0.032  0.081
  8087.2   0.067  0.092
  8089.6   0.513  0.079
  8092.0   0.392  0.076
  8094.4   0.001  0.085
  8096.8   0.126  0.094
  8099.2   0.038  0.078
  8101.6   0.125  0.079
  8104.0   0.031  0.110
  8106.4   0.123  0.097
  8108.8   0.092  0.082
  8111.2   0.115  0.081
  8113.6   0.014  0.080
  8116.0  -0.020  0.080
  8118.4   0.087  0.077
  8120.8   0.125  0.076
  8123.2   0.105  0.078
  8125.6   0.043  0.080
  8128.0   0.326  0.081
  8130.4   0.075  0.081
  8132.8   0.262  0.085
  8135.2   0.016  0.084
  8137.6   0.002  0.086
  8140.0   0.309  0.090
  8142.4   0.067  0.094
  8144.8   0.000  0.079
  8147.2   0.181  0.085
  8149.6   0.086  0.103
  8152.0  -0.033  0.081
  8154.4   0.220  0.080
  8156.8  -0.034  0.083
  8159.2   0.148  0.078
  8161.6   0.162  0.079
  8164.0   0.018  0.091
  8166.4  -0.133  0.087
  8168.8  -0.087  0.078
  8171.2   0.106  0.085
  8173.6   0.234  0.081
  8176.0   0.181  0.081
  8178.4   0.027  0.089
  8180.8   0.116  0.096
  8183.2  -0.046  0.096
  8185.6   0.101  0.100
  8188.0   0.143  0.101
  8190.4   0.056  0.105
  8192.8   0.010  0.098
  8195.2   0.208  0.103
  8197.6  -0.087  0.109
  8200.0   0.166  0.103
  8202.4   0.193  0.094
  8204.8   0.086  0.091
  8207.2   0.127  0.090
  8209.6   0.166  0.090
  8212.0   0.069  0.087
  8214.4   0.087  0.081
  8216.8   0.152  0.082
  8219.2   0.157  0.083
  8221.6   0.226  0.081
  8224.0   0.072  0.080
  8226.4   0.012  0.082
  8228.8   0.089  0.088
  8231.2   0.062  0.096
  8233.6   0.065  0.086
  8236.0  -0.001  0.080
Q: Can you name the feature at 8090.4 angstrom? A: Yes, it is Hgamma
